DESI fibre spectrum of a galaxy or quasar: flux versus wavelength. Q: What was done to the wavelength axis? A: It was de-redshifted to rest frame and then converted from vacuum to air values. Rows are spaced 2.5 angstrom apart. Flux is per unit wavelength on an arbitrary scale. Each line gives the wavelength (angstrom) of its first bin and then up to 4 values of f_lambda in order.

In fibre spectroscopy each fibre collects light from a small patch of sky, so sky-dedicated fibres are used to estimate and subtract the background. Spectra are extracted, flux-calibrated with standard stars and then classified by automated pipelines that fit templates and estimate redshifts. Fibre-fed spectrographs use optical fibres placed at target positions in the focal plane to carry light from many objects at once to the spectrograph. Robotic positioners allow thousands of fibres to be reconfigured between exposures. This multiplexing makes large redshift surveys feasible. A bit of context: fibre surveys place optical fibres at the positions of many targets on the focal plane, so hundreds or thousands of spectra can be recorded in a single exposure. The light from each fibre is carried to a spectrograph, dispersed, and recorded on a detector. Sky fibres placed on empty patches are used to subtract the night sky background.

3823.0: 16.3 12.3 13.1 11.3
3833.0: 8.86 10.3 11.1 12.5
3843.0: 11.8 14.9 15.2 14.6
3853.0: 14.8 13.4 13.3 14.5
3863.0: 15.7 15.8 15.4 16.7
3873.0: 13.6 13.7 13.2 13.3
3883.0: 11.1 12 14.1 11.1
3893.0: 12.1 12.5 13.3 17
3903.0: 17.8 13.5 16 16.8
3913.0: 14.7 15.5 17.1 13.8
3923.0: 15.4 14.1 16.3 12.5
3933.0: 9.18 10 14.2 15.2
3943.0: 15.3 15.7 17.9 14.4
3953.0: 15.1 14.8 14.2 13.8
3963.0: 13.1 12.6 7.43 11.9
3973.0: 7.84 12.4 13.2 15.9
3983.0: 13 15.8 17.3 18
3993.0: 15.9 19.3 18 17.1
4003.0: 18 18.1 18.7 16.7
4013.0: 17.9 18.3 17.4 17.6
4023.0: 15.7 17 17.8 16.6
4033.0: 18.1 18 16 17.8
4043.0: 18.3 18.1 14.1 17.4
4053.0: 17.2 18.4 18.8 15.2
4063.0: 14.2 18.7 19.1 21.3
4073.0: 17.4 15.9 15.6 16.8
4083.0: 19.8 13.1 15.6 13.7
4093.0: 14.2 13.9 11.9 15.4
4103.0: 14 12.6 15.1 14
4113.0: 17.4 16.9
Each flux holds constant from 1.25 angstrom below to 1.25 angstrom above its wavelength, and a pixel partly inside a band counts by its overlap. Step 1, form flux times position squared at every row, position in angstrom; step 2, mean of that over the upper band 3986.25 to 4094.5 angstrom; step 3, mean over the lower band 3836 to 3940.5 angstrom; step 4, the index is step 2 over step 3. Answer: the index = 1.3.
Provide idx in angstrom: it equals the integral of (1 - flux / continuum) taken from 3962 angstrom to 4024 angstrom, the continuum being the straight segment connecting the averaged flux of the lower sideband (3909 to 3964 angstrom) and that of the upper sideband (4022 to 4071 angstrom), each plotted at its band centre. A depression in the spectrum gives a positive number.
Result 2.05 angstrom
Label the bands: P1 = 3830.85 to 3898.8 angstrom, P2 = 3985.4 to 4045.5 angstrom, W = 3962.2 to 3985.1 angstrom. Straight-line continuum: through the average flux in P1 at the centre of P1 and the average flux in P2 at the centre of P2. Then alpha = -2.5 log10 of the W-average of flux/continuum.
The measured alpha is 0.33 mag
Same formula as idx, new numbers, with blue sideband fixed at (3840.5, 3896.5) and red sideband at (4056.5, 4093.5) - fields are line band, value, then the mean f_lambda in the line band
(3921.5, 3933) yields 0.48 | 14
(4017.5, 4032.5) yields -1.01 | 17.1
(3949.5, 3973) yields 3.60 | 12.7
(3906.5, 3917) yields -1.00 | 15.7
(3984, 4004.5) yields -2.43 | 17.4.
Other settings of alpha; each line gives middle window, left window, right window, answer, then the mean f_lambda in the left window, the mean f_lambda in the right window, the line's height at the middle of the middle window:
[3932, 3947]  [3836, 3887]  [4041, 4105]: 0.10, 13.8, 16.3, 14.7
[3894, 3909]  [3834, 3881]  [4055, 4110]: -0.05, 13.9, 15.9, 14.3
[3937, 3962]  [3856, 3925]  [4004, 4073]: 0.04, 14.4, 17.5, 15.6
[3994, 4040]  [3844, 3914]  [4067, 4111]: -0.16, 14.3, 15.5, 15.1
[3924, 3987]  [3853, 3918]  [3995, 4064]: 0.17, 14.3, 17.3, 15.8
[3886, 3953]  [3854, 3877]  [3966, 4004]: 0.02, 14.7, 14.7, 14.7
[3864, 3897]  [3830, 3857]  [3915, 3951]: -0.01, 12.7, 14.4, 13.4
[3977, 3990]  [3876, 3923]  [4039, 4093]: 0.02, 14.2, 16.9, 15.6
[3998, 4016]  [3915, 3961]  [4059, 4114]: -0.19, 14.4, 15.7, 15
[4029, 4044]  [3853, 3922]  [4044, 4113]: -0.12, 14.3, 16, 15.6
